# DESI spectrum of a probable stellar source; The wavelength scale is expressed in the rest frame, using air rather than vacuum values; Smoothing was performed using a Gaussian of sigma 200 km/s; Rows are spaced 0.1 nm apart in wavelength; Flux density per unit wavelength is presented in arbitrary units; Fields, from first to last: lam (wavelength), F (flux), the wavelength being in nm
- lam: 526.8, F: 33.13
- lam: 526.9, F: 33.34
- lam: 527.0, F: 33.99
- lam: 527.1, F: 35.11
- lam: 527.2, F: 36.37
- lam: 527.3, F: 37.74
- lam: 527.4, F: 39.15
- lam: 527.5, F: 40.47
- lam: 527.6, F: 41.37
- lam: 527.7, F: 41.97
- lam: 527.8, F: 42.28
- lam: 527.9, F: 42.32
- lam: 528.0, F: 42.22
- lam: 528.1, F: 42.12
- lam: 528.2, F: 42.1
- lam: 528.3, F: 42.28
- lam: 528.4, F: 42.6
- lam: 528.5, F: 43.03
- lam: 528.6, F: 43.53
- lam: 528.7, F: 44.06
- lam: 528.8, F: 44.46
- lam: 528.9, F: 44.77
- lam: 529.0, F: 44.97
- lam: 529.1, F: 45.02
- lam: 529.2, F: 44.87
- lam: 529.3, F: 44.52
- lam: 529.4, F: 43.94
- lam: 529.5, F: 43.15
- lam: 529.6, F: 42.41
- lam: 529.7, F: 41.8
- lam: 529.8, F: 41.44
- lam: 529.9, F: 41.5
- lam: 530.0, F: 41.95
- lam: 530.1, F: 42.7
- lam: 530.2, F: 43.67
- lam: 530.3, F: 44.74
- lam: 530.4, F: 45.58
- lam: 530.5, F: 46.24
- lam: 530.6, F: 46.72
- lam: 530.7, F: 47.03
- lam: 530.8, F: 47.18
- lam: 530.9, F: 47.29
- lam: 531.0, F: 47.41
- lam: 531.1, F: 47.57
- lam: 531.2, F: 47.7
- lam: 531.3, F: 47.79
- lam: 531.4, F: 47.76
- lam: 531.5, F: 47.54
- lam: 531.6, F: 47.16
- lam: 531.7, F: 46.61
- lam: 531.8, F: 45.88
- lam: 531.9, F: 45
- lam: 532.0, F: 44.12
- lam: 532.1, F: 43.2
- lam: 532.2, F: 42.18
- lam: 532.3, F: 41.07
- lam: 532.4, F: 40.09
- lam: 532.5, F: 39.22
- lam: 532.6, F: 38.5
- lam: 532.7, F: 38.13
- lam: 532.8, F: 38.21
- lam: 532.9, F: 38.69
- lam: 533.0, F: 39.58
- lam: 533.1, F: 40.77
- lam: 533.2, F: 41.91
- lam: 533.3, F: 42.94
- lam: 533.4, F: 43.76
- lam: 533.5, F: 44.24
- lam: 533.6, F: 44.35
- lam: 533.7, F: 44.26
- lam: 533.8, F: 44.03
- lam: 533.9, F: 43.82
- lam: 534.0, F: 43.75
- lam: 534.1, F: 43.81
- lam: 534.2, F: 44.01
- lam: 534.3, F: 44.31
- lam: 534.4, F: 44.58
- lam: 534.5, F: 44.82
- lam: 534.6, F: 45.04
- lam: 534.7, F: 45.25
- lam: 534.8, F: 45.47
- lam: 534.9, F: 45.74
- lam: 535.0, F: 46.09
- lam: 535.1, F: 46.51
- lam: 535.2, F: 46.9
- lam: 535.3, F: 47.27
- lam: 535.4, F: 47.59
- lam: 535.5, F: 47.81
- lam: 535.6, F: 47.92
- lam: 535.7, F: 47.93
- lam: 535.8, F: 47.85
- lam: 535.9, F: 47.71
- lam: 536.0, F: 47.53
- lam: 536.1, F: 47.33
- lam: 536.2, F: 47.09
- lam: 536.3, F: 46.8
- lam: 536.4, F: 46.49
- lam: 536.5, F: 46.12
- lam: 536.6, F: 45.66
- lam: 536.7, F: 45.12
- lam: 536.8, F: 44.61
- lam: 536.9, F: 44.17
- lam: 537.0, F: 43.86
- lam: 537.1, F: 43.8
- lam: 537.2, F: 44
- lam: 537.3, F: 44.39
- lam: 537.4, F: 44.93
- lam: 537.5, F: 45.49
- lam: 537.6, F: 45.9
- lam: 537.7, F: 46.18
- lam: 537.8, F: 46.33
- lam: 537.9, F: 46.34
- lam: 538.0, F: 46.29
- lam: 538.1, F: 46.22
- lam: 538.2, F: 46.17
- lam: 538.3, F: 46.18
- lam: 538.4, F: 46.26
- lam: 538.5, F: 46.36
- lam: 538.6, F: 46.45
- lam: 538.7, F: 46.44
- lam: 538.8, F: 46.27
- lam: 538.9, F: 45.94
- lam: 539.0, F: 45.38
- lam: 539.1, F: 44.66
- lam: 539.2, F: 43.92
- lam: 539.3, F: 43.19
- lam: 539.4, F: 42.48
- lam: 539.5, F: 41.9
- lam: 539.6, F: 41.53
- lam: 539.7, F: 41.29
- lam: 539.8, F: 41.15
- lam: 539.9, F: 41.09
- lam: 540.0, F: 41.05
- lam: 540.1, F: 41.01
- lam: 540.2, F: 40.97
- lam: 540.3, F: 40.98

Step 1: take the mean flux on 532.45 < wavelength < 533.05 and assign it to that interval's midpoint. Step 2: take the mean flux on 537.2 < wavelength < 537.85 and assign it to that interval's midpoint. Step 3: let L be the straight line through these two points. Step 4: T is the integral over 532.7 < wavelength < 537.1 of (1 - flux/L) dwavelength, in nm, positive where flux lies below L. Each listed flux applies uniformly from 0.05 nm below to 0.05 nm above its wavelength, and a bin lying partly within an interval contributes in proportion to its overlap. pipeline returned -0.33 nm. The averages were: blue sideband 38.7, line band 44.8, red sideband 45.4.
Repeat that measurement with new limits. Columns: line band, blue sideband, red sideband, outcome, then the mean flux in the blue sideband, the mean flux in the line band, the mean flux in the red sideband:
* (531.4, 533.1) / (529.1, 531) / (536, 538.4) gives 0.09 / 44.4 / 42.3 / 45.7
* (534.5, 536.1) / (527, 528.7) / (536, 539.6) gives -0.09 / 40.8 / 46.8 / 45.4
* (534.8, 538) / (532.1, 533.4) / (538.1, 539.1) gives -0.16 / 40.4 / 46.2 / 46.1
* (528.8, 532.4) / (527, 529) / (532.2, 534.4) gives -0.28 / 41.4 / 44.9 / 41.9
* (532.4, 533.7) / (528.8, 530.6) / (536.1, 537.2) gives 0.11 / 43.8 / 41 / 45.4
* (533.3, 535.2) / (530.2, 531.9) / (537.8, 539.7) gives 0.06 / 46.7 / 44.7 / 45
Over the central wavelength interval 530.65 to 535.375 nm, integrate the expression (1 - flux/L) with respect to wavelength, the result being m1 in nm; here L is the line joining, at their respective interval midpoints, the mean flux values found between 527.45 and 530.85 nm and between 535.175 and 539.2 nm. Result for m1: 0.05 nm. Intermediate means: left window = 43.5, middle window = 44.2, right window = 46.1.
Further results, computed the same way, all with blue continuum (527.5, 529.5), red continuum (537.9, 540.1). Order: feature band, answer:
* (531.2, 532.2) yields -0.06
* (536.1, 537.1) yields -0.03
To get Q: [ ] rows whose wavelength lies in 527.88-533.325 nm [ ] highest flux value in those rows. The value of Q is 47.79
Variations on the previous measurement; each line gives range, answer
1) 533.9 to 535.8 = 47.93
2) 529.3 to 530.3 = 44.74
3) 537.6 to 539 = 46.45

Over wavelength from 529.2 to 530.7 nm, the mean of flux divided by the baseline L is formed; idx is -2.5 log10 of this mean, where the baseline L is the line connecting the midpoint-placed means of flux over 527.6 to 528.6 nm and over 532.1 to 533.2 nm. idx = -0.06 mag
